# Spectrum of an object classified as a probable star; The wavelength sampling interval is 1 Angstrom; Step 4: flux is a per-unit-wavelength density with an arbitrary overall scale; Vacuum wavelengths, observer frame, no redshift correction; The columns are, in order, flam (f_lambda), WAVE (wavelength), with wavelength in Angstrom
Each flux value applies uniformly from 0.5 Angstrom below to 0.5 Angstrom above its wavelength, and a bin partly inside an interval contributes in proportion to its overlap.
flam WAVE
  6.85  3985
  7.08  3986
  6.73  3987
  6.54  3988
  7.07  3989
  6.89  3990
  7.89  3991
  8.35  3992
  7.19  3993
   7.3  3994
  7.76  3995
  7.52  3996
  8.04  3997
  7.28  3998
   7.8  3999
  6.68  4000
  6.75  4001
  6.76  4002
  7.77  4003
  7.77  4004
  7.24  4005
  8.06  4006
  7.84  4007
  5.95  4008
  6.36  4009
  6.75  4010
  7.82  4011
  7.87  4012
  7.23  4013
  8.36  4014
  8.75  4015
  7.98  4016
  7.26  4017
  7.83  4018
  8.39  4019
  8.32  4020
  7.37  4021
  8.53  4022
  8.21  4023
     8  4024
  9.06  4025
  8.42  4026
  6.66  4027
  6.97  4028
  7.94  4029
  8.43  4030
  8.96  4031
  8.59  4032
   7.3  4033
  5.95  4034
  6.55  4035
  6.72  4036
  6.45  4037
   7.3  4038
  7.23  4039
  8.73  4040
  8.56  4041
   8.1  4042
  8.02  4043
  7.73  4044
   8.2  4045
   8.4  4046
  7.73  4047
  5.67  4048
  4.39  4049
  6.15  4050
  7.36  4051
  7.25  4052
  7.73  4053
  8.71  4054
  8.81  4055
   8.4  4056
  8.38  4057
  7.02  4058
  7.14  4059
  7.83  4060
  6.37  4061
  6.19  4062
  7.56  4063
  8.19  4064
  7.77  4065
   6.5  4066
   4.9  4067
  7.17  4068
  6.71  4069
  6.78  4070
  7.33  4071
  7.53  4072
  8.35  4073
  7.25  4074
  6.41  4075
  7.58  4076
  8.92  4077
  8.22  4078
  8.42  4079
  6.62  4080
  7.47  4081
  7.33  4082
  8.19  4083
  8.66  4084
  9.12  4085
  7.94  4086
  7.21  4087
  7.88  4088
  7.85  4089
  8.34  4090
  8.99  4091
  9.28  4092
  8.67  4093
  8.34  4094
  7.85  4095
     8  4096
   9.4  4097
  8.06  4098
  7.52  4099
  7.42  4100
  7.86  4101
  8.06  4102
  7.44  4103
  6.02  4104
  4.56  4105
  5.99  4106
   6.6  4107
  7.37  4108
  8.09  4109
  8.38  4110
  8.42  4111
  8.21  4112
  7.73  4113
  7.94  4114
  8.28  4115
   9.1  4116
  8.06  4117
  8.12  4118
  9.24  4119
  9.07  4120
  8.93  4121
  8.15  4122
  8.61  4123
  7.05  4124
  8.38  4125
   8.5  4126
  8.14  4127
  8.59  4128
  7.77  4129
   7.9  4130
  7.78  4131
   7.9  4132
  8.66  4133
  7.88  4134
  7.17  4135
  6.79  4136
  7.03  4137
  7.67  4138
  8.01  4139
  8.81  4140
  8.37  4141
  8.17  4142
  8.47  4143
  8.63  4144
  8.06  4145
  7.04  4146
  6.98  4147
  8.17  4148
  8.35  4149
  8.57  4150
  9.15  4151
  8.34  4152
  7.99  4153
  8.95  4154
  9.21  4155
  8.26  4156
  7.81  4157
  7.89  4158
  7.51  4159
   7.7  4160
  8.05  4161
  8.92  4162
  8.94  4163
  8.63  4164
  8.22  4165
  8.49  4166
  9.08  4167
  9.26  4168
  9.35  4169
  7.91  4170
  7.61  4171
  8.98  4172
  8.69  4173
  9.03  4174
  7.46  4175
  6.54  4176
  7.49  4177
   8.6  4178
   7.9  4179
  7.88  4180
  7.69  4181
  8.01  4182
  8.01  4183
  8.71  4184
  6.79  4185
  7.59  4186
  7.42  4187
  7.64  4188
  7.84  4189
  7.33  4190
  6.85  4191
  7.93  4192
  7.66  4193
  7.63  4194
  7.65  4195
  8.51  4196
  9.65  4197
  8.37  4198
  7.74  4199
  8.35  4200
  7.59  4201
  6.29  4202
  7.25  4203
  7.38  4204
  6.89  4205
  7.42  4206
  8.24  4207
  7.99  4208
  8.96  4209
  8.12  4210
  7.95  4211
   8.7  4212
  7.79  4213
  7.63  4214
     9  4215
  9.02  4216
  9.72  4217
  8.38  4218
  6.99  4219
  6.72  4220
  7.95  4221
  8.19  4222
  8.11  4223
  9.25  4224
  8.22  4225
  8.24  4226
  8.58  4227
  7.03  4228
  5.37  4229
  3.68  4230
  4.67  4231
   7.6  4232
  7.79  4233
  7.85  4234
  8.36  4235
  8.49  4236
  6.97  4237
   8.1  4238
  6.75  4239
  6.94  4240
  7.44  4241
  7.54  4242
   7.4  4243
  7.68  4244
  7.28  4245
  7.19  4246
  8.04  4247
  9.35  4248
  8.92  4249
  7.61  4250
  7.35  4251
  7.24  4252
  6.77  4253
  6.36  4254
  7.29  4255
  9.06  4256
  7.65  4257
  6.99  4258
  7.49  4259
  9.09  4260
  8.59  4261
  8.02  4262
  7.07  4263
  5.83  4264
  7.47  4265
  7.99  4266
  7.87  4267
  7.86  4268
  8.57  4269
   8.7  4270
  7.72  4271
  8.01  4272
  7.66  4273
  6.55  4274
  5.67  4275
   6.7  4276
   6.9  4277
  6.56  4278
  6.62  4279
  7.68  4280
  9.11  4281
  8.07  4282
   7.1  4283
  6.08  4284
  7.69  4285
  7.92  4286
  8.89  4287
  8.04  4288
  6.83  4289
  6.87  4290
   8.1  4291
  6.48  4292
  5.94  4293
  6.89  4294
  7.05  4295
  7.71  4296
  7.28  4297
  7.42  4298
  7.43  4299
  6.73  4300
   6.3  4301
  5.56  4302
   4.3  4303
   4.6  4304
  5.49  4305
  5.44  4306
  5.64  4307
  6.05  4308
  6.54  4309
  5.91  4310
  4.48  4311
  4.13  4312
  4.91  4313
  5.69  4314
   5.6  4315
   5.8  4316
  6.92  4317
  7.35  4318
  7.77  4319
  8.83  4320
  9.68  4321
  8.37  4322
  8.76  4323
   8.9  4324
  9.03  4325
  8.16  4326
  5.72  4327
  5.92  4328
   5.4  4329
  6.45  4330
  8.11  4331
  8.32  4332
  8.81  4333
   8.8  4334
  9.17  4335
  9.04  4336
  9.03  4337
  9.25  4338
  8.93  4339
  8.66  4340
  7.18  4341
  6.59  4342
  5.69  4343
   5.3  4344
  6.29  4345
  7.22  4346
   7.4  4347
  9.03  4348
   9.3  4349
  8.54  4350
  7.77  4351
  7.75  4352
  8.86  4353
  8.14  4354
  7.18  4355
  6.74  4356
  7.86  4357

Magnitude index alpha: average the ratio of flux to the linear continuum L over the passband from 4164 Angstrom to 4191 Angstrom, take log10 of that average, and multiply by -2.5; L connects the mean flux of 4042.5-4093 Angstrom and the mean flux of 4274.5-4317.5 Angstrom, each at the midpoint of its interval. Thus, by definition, -0.14 mag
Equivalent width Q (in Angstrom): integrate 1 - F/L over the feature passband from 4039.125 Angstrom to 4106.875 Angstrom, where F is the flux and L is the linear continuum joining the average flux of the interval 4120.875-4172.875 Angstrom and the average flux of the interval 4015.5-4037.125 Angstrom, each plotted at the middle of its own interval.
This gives 2.9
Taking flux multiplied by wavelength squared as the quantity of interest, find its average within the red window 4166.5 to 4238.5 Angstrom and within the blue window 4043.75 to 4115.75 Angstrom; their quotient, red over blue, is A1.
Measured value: 1.1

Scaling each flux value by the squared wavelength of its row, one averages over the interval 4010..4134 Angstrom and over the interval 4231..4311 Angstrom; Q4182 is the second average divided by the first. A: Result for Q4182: 1.0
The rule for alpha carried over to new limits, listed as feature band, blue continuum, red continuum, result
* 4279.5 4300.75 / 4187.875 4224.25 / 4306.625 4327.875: -0.04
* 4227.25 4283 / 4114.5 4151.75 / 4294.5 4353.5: 0.01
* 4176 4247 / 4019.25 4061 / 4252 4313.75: -0.08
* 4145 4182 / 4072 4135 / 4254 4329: -0.08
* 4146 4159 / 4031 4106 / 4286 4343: -0.12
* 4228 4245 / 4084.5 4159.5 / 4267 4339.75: 0.07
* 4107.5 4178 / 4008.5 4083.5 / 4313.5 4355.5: -0.08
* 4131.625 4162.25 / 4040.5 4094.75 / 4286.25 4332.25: -0.10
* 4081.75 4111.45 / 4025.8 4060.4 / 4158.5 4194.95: -0.01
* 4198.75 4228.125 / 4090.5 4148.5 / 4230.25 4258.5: -0.06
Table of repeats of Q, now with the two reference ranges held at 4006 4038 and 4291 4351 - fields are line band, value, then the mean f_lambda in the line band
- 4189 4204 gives -0.9 Angstrom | 7.76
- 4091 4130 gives -2.7 Angstrom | 7.99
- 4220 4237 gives -0.4 Angstrom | 7.42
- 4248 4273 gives -2.0 Angstrom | 7.76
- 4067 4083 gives 0.3 Angstrom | 7.41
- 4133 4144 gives -0.7 Angstrom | 7.91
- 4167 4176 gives -1.3 Angstrom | 8.46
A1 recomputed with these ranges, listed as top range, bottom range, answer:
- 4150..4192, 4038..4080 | 1.15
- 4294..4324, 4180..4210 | 0.88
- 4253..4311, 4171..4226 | 0.93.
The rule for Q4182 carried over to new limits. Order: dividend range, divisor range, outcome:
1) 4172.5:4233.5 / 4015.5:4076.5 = 1.12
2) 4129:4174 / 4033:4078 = 1.18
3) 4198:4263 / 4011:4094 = 1.09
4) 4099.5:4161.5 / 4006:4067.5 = 1.11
